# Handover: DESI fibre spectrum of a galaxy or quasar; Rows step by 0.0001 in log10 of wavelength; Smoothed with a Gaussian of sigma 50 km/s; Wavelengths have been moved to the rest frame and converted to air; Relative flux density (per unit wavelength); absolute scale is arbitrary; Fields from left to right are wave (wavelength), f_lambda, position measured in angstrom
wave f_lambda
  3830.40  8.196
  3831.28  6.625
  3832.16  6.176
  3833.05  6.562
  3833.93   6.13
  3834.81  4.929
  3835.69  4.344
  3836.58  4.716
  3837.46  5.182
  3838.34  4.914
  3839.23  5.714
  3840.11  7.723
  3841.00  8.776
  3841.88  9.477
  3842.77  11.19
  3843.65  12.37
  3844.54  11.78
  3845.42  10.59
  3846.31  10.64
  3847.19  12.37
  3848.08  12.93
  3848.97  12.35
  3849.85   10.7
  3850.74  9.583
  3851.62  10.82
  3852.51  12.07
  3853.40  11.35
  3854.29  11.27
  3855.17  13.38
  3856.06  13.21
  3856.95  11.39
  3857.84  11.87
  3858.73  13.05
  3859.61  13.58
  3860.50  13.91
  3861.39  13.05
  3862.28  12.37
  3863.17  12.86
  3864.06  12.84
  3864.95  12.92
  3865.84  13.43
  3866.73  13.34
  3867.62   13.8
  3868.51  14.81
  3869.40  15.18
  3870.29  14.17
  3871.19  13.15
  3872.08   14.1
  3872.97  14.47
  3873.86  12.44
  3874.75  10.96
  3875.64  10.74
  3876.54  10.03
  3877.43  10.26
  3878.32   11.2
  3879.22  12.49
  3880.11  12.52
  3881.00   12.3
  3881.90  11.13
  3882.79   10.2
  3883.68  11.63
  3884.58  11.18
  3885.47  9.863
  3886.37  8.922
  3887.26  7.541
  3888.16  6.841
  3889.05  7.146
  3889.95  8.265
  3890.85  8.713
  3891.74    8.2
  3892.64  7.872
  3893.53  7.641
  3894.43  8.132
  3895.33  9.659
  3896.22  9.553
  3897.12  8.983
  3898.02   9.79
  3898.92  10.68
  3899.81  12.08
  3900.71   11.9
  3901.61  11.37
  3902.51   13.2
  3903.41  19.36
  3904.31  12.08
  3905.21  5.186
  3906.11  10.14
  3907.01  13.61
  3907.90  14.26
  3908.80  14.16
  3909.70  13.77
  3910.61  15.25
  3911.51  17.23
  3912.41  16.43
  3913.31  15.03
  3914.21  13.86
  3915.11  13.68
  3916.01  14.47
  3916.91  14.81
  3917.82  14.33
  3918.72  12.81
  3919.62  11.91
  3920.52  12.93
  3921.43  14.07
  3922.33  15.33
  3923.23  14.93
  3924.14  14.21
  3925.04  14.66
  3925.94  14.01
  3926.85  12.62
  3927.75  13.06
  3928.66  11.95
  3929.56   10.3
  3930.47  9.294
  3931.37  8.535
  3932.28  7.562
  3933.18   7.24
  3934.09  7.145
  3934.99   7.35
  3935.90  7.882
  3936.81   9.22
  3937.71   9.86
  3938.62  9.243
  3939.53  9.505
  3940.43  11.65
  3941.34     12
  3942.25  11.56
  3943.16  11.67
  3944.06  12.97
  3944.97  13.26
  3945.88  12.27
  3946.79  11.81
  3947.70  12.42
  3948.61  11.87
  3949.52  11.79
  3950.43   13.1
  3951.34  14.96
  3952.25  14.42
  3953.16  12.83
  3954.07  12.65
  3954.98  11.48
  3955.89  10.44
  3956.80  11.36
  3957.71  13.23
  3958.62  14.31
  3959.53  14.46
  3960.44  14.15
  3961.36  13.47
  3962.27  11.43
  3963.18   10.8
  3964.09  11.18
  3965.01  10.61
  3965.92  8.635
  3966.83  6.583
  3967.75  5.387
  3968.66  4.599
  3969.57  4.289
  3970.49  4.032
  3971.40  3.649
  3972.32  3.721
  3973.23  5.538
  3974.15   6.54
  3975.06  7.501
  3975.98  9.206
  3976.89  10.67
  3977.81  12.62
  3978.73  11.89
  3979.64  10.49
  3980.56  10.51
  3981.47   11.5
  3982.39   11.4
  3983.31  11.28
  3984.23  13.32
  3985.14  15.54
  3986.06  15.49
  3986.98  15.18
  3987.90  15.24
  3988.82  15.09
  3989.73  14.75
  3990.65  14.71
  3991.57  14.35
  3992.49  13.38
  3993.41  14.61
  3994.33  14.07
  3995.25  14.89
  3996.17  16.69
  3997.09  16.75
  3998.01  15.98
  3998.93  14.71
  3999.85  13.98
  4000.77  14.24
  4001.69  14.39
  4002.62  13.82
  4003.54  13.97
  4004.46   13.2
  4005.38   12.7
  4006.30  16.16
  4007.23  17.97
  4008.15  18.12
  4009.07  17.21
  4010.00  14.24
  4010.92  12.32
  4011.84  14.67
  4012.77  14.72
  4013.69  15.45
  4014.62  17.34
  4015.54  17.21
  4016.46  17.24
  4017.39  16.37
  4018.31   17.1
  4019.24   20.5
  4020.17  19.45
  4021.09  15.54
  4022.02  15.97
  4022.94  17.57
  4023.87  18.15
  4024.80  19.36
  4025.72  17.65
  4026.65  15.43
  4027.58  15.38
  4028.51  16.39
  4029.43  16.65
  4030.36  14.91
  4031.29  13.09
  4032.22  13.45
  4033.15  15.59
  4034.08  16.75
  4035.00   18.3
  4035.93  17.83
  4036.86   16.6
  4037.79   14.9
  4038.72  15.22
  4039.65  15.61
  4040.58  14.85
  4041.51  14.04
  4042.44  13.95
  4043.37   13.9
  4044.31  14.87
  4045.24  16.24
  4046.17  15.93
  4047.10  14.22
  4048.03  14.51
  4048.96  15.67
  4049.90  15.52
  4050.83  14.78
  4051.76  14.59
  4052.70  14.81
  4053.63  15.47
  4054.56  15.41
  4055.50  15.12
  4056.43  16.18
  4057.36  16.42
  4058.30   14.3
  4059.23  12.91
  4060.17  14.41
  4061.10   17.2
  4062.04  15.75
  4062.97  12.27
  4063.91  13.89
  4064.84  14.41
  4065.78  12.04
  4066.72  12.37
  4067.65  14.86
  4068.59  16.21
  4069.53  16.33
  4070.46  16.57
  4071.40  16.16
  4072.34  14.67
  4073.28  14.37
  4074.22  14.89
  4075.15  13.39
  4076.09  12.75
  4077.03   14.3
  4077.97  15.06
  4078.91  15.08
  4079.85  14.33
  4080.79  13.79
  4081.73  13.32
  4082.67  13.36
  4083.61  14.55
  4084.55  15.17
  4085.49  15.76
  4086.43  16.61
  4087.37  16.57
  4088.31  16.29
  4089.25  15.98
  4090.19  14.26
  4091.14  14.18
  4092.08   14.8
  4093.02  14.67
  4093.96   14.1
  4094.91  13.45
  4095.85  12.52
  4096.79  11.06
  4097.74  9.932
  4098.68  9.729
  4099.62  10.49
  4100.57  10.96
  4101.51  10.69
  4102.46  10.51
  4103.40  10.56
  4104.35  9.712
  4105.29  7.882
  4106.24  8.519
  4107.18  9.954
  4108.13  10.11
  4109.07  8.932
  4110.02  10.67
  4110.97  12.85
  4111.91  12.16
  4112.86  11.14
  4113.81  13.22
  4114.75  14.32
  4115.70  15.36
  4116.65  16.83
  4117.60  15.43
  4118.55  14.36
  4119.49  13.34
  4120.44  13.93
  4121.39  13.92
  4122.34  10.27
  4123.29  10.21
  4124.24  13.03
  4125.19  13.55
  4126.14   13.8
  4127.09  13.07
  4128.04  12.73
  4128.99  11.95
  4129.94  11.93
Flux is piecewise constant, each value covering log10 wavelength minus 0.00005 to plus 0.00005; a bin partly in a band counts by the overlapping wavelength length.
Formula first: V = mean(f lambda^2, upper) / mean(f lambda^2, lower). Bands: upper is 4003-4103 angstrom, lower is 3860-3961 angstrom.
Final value 1.35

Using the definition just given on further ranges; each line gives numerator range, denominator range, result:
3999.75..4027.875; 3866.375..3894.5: 1.57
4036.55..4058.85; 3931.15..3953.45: 1.46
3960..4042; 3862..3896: 1.32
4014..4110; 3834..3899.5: 1.50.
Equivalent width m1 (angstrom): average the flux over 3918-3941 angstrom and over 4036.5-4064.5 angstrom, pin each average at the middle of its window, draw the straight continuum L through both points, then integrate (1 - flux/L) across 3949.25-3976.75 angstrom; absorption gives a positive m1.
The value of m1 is 5.1 angstrom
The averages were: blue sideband 11.1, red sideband 15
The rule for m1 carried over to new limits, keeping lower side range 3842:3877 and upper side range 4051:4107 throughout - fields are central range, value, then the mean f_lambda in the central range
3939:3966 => 1.6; 12.3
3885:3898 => 4.3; 8.43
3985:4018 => -4.7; 15.2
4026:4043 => -2.5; 15.5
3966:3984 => 7.0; 8.05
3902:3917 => -1.4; 13.9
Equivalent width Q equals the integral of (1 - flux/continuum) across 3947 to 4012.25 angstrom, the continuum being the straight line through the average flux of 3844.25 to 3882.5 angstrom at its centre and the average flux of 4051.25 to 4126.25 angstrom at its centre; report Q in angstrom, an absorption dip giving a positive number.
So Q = 3.4 angstrom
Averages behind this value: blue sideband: 12.4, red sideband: 13.5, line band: 12.3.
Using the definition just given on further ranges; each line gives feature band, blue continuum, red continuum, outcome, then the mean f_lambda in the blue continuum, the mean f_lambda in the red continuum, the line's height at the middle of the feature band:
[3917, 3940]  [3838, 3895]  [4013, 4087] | 2.40 angstrom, 11.2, 15.4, 12.6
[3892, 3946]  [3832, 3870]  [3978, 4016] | 2.83 angstrom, 10.7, 14.5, 12.5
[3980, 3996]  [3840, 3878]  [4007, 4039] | 1.69 angstrom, 12.2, 16.4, 15.5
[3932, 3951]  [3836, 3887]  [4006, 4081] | 3.79 angstrom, 11.4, 15.5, 13.2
